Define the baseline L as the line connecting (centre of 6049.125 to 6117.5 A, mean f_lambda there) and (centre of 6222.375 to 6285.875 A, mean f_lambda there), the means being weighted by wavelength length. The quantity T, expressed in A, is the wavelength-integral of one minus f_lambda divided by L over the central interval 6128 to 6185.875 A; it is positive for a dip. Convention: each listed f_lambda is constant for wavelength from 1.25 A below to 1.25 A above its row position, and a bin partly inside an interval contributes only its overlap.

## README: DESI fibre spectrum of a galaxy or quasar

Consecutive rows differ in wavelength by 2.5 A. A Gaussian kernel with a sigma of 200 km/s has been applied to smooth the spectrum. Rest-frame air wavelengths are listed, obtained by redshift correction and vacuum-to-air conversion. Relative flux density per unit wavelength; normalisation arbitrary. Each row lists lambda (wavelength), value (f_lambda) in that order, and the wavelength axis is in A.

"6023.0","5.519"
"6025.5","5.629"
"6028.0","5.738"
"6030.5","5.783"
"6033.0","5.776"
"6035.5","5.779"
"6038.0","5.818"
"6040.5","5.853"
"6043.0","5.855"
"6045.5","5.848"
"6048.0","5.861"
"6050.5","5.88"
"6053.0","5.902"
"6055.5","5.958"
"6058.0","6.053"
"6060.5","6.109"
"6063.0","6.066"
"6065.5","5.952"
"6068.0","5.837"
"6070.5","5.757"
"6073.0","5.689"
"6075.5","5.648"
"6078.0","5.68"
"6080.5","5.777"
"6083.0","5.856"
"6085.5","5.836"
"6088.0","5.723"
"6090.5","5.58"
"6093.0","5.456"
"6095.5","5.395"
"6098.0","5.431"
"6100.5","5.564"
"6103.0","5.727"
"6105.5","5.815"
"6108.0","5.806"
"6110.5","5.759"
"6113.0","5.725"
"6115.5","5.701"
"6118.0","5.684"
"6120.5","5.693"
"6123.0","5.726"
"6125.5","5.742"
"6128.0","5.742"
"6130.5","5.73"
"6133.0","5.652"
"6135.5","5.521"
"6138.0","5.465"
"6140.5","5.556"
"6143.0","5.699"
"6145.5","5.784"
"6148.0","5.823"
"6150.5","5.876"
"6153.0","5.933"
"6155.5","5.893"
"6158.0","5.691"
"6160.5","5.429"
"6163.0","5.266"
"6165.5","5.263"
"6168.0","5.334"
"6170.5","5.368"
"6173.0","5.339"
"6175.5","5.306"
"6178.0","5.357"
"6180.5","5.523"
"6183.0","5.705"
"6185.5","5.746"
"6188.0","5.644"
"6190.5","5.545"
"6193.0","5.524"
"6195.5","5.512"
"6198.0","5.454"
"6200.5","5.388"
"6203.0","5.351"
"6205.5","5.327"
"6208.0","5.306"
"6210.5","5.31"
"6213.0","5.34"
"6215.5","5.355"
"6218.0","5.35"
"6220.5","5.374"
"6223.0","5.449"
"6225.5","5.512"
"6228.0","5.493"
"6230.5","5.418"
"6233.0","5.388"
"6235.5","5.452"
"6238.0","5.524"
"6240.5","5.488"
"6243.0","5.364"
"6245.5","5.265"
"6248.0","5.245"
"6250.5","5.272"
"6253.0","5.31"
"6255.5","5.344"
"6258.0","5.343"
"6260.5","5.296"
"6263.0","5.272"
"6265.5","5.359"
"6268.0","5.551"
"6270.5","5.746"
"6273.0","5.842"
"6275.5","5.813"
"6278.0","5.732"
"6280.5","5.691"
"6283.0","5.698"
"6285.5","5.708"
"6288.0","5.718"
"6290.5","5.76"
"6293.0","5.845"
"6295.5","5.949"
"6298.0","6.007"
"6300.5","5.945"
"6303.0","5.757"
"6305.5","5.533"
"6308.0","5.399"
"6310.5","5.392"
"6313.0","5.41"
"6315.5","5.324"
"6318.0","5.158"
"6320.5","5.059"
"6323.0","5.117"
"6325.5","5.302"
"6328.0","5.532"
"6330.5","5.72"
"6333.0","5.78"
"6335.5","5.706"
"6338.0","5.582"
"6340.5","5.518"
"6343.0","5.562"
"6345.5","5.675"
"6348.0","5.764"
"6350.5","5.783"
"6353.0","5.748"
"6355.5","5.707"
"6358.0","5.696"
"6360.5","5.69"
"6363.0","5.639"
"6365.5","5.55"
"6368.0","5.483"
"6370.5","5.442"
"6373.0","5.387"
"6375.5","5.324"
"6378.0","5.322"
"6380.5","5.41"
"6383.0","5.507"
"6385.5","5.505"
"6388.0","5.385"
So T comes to 0.7 A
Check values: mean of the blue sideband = 5.77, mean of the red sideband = 5.48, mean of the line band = 5.58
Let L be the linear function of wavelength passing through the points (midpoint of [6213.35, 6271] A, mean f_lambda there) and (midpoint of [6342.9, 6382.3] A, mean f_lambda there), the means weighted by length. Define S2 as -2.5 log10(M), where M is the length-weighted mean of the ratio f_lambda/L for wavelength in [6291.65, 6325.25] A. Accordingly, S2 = -0.006 mag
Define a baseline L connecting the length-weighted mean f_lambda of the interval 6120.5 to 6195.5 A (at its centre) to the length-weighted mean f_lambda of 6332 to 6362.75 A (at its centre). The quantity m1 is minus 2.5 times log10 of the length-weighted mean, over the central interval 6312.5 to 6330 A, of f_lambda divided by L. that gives 0.08 mag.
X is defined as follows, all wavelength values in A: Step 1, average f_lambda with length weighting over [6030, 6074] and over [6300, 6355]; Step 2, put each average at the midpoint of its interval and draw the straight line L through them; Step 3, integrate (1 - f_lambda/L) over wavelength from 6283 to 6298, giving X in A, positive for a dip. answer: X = -0.6 A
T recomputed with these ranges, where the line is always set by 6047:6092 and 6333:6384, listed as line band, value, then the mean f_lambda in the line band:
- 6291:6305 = -0.6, 5.87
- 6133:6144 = 0.4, 5.57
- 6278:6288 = -0.1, 5.71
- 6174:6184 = 0.5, 5.46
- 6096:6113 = 0.4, 5.67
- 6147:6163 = 0.1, 5.73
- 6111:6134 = 0.3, 5.71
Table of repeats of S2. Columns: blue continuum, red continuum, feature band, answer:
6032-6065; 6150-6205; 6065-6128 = 0.01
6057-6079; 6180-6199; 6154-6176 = 0.04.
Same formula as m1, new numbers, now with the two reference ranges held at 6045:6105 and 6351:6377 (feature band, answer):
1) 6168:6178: 0.07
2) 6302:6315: 0.02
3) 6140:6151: -0.01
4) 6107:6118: 0.00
